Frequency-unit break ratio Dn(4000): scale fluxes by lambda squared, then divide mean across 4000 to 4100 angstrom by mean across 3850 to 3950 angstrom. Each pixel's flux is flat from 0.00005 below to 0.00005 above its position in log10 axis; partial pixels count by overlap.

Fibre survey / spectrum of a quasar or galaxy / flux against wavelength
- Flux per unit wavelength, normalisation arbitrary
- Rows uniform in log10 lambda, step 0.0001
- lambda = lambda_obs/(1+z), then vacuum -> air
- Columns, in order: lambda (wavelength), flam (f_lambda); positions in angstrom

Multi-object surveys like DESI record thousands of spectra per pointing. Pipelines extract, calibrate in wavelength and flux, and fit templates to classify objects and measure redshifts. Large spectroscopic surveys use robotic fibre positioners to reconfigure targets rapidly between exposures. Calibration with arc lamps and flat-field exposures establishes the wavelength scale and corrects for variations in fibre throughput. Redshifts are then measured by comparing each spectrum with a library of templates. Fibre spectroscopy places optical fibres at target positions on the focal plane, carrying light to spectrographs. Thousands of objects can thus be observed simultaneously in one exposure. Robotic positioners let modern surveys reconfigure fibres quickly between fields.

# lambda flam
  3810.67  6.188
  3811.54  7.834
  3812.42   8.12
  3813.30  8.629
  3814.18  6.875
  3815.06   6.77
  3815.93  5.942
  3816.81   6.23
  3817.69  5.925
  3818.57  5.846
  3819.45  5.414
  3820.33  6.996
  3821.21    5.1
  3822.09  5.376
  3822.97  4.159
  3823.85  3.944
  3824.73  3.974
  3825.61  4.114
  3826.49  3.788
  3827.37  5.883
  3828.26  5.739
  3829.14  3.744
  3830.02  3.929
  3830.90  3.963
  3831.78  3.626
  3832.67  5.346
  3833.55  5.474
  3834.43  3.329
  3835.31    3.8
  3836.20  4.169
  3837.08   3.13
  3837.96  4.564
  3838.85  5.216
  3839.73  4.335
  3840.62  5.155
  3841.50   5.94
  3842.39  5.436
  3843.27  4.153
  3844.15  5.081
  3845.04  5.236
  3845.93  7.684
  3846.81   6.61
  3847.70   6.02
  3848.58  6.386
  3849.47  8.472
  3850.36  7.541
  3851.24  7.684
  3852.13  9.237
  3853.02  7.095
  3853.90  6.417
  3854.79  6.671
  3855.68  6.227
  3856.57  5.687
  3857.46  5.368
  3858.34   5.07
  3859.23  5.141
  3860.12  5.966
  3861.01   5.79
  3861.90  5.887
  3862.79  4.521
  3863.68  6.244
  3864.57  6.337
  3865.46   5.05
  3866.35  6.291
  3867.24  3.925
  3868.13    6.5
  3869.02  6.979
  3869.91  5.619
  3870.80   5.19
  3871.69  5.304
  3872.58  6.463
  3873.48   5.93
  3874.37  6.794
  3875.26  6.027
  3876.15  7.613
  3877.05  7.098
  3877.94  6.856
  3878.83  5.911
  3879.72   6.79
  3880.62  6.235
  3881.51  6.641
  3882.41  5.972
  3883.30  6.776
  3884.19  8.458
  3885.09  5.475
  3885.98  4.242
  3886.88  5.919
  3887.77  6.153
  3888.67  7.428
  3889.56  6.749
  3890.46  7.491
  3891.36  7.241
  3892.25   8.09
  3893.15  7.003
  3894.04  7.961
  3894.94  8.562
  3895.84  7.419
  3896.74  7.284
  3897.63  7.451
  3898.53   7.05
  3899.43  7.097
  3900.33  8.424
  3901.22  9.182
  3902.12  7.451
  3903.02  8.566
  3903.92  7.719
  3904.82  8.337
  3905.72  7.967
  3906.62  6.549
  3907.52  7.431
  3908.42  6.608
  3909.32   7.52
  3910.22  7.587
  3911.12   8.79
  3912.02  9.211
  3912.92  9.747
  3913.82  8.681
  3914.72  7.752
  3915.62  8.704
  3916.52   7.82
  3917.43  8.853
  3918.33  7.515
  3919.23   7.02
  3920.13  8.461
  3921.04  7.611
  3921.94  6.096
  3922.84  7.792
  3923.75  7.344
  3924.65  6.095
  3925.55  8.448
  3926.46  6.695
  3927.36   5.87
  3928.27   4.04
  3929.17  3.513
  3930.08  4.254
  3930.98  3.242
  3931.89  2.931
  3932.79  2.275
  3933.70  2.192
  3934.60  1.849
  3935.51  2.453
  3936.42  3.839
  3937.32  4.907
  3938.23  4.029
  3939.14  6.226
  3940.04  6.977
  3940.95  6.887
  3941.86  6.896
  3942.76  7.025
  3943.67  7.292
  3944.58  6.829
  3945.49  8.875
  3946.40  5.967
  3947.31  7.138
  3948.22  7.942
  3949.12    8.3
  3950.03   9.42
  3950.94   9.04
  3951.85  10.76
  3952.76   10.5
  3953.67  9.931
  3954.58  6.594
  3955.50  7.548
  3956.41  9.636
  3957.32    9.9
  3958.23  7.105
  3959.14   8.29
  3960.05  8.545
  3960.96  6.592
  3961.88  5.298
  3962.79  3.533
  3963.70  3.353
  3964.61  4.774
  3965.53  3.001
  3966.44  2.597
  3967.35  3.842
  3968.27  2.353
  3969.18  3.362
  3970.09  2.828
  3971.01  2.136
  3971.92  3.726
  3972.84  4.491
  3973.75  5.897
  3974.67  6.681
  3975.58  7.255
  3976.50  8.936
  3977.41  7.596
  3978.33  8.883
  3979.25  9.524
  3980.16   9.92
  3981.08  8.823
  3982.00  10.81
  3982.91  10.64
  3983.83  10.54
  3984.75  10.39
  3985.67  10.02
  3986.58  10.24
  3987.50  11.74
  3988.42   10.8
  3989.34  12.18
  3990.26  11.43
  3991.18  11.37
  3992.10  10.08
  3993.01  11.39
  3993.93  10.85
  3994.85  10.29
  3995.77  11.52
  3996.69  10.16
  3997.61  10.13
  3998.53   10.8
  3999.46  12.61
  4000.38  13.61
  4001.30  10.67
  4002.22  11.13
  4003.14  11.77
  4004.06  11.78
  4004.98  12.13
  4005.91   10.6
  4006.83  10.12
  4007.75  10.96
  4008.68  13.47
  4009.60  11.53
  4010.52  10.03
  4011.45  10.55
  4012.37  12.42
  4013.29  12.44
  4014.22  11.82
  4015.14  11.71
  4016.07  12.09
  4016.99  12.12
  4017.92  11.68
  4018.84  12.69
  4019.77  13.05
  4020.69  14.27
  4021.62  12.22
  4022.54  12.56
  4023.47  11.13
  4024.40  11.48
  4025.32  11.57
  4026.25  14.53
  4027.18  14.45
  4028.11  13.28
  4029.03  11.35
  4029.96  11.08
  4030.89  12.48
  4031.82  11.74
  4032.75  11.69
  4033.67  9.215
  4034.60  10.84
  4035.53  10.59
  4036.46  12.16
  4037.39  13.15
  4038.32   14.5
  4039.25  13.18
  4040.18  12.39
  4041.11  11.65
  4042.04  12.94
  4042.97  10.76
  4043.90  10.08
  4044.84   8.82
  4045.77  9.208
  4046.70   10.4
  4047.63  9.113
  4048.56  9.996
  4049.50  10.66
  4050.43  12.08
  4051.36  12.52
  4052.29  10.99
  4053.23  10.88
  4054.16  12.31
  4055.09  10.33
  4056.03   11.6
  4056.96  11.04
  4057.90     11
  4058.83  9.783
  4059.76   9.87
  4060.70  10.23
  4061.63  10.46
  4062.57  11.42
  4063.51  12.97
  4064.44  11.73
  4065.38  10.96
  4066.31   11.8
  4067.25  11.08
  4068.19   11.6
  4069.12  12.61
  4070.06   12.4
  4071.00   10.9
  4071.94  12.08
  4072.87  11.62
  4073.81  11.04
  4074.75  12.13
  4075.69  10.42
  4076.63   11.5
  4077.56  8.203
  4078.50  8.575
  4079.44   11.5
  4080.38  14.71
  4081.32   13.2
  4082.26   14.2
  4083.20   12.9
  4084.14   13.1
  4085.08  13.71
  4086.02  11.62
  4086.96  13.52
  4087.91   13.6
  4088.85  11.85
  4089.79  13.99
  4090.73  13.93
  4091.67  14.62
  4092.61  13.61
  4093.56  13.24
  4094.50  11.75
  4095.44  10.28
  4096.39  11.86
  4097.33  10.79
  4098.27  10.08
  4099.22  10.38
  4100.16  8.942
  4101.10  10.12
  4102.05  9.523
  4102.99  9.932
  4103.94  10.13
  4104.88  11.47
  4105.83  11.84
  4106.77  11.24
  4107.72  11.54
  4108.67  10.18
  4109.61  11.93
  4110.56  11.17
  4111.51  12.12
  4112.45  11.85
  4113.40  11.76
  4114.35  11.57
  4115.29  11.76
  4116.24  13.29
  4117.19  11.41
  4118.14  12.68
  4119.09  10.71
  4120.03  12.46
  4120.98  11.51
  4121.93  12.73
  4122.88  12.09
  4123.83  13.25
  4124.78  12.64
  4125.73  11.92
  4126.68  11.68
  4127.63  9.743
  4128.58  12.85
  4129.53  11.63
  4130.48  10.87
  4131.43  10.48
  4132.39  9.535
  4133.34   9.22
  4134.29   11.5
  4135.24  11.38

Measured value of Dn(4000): 1.9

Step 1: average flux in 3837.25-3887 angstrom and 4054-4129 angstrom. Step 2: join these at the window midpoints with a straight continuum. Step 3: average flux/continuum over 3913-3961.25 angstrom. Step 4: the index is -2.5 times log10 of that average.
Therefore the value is 0.16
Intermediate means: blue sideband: 6.08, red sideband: 11.7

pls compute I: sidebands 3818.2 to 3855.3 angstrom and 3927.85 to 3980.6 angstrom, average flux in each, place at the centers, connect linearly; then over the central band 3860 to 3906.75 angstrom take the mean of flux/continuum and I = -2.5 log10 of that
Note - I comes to -0.19 mag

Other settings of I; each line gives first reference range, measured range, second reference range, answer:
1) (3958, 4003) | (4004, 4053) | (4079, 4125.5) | -0.202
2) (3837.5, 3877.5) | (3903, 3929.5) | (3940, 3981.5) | -0.158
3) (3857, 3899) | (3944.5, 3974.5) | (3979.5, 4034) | 0.437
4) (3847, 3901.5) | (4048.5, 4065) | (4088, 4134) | -0.071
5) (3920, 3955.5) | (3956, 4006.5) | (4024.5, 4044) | 0.068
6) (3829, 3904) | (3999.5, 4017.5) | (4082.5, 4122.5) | -0.211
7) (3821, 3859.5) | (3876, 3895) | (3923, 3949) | -0.247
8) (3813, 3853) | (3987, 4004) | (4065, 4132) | -0.206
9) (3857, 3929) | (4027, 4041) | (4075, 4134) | -0.195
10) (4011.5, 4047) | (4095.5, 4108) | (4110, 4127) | 0.139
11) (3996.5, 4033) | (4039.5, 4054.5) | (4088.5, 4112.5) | 0.077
